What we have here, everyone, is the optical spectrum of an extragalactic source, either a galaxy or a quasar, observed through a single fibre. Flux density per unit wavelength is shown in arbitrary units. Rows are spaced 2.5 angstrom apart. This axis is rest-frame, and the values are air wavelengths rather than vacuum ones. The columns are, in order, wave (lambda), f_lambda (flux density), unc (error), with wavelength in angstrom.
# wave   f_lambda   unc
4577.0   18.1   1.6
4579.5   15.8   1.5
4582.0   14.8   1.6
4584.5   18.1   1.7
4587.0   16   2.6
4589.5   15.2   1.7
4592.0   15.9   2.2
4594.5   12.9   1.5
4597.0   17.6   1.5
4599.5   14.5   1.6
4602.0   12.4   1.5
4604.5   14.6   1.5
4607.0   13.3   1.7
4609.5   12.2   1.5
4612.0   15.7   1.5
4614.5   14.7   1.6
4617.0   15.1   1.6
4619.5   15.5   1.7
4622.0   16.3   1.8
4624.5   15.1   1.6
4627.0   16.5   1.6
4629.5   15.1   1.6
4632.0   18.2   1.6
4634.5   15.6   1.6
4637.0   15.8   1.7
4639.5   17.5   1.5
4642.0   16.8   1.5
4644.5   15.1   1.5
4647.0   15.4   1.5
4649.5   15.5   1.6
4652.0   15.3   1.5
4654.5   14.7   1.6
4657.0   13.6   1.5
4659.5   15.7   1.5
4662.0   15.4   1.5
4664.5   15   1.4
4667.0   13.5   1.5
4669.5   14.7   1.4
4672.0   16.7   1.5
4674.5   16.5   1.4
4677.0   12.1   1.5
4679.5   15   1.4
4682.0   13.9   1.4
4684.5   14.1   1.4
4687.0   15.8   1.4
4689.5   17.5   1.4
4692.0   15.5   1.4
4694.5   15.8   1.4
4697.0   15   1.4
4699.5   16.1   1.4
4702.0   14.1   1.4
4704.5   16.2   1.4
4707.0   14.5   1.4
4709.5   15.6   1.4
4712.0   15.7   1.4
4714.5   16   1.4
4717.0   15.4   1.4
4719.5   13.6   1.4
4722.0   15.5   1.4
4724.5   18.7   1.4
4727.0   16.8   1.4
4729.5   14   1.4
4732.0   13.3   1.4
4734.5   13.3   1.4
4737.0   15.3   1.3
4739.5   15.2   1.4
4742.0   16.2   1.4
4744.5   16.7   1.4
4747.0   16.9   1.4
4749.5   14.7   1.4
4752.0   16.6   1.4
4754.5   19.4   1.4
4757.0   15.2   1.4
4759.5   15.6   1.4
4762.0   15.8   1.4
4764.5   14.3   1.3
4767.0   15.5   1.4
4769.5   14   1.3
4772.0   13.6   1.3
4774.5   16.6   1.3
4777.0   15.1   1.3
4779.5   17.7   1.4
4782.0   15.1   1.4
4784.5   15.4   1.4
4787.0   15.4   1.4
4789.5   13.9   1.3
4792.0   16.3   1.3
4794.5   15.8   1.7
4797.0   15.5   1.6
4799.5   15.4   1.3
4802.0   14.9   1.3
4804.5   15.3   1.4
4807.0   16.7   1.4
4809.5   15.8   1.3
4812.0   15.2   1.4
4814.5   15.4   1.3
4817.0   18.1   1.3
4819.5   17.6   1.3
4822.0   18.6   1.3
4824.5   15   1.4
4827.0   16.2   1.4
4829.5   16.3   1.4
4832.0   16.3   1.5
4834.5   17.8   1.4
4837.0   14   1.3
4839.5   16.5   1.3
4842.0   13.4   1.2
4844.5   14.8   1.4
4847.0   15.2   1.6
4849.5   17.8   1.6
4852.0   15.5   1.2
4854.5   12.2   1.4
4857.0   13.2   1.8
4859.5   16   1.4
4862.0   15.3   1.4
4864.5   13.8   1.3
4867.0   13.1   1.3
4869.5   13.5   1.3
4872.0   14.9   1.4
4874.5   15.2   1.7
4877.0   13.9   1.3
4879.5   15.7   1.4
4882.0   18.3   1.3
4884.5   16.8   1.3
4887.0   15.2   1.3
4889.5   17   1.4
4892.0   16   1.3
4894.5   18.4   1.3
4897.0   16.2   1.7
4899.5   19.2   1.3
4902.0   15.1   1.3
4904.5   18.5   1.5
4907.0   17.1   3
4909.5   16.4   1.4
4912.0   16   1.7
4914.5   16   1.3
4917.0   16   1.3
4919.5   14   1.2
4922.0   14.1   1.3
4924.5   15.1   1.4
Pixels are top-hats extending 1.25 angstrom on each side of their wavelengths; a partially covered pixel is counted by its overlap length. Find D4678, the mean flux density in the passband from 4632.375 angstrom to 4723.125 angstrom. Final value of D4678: 15.3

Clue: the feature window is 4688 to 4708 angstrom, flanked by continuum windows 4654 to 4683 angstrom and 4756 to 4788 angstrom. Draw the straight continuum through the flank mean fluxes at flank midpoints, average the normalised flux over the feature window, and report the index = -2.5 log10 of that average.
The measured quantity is -0.05 mag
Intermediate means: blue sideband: 14.7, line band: 15.6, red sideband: 15.3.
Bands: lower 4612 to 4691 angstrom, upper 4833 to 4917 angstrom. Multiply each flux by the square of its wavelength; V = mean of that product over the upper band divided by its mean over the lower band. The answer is 1.1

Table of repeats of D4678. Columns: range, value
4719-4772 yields 15.5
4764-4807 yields 15.3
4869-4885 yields 15.5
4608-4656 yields 15.6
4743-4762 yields 16.4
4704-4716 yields 15.6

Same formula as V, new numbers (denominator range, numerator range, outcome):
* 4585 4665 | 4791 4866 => 1.12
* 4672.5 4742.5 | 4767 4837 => 1.08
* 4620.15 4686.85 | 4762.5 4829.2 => 1.09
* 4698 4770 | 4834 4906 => 1.06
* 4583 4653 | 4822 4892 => 1.10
